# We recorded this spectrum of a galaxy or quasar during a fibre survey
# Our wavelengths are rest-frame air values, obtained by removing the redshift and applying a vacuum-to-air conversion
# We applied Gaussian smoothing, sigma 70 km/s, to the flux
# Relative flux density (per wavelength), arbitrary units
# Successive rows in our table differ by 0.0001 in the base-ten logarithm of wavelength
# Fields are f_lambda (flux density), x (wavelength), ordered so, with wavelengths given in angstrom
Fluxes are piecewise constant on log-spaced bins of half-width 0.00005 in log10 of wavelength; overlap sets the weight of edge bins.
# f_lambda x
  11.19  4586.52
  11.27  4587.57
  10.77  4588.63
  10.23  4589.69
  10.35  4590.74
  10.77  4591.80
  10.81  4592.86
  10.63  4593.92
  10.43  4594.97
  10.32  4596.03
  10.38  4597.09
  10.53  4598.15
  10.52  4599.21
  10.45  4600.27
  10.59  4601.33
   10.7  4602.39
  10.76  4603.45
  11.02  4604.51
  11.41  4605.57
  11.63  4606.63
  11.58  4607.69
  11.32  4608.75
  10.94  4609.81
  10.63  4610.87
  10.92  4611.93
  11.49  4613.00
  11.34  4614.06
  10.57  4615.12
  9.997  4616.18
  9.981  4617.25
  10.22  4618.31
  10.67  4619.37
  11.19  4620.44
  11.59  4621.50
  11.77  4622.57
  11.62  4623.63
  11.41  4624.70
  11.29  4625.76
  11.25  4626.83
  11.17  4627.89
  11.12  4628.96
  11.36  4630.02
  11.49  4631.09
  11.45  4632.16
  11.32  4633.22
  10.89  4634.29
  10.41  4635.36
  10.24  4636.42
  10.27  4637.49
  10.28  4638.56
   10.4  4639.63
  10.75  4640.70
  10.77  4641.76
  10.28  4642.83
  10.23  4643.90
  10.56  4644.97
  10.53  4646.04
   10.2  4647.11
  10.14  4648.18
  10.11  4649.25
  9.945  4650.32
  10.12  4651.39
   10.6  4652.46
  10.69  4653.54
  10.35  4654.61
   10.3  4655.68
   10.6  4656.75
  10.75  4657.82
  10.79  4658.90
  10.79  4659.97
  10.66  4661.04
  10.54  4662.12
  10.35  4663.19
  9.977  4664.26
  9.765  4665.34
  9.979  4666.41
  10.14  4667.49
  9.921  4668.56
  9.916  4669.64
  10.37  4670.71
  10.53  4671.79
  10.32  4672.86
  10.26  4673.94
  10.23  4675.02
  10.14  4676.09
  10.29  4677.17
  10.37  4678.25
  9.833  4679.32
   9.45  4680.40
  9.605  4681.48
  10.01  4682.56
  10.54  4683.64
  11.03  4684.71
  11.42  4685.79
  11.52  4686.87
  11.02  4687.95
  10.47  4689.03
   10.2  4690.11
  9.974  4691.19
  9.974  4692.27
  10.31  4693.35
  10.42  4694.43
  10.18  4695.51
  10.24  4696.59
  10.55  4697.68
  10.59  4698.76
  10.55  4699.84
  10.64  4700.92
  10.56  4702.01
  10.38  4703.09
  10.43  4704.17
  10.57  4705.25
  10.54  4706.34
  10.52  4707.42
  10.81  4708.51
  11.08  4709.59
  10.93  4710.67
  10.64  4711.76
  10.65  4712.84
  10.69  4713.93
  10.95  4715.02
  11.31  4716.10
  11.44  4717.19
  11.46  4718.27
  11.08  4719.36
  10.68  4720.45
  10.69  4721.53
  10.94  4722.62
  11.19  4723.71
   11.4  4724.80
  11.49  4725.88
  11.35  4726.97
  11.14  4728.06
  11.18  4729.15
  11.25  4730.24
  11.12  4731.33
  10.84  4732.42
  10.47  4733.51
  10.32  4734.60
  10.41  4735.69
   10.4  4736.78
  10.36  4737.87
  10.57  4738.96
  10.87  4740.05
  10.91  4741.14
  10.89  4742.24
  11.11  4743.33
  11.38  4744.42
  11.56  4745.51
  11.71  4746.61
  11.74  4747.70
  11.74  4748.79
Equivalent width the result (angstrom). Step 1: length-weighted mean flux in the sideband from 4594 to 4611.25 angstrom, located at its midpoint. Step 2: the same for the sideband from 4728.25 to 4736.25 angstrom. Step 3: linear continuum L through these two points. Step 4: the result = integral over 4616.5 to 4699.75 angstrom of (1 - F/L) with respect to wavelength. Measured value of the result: 2.22 angstrom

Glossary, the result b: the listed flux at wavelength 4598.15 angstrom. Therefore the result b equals 10.53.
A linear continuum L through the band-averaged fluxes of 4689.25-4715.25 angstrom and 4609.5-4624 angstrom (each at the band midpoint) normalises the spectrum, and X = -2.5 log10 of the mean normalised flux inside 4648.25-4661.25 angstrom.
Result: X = 0.03 mag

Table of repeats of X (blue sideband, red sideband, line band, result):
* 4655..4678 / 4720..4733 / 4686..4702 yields 0.02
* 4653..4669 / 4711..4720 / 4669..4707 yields 0.03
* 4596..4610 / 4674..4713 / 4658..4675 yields 0.03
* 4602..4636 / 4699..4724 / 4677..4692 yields 0.05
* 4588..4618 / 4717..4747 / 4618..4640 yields -0.02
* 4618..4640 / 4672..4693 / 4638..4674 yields 0.03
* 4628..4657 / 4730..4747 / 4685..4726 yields 0.00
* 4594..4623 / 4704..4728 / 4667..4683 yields 0.09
